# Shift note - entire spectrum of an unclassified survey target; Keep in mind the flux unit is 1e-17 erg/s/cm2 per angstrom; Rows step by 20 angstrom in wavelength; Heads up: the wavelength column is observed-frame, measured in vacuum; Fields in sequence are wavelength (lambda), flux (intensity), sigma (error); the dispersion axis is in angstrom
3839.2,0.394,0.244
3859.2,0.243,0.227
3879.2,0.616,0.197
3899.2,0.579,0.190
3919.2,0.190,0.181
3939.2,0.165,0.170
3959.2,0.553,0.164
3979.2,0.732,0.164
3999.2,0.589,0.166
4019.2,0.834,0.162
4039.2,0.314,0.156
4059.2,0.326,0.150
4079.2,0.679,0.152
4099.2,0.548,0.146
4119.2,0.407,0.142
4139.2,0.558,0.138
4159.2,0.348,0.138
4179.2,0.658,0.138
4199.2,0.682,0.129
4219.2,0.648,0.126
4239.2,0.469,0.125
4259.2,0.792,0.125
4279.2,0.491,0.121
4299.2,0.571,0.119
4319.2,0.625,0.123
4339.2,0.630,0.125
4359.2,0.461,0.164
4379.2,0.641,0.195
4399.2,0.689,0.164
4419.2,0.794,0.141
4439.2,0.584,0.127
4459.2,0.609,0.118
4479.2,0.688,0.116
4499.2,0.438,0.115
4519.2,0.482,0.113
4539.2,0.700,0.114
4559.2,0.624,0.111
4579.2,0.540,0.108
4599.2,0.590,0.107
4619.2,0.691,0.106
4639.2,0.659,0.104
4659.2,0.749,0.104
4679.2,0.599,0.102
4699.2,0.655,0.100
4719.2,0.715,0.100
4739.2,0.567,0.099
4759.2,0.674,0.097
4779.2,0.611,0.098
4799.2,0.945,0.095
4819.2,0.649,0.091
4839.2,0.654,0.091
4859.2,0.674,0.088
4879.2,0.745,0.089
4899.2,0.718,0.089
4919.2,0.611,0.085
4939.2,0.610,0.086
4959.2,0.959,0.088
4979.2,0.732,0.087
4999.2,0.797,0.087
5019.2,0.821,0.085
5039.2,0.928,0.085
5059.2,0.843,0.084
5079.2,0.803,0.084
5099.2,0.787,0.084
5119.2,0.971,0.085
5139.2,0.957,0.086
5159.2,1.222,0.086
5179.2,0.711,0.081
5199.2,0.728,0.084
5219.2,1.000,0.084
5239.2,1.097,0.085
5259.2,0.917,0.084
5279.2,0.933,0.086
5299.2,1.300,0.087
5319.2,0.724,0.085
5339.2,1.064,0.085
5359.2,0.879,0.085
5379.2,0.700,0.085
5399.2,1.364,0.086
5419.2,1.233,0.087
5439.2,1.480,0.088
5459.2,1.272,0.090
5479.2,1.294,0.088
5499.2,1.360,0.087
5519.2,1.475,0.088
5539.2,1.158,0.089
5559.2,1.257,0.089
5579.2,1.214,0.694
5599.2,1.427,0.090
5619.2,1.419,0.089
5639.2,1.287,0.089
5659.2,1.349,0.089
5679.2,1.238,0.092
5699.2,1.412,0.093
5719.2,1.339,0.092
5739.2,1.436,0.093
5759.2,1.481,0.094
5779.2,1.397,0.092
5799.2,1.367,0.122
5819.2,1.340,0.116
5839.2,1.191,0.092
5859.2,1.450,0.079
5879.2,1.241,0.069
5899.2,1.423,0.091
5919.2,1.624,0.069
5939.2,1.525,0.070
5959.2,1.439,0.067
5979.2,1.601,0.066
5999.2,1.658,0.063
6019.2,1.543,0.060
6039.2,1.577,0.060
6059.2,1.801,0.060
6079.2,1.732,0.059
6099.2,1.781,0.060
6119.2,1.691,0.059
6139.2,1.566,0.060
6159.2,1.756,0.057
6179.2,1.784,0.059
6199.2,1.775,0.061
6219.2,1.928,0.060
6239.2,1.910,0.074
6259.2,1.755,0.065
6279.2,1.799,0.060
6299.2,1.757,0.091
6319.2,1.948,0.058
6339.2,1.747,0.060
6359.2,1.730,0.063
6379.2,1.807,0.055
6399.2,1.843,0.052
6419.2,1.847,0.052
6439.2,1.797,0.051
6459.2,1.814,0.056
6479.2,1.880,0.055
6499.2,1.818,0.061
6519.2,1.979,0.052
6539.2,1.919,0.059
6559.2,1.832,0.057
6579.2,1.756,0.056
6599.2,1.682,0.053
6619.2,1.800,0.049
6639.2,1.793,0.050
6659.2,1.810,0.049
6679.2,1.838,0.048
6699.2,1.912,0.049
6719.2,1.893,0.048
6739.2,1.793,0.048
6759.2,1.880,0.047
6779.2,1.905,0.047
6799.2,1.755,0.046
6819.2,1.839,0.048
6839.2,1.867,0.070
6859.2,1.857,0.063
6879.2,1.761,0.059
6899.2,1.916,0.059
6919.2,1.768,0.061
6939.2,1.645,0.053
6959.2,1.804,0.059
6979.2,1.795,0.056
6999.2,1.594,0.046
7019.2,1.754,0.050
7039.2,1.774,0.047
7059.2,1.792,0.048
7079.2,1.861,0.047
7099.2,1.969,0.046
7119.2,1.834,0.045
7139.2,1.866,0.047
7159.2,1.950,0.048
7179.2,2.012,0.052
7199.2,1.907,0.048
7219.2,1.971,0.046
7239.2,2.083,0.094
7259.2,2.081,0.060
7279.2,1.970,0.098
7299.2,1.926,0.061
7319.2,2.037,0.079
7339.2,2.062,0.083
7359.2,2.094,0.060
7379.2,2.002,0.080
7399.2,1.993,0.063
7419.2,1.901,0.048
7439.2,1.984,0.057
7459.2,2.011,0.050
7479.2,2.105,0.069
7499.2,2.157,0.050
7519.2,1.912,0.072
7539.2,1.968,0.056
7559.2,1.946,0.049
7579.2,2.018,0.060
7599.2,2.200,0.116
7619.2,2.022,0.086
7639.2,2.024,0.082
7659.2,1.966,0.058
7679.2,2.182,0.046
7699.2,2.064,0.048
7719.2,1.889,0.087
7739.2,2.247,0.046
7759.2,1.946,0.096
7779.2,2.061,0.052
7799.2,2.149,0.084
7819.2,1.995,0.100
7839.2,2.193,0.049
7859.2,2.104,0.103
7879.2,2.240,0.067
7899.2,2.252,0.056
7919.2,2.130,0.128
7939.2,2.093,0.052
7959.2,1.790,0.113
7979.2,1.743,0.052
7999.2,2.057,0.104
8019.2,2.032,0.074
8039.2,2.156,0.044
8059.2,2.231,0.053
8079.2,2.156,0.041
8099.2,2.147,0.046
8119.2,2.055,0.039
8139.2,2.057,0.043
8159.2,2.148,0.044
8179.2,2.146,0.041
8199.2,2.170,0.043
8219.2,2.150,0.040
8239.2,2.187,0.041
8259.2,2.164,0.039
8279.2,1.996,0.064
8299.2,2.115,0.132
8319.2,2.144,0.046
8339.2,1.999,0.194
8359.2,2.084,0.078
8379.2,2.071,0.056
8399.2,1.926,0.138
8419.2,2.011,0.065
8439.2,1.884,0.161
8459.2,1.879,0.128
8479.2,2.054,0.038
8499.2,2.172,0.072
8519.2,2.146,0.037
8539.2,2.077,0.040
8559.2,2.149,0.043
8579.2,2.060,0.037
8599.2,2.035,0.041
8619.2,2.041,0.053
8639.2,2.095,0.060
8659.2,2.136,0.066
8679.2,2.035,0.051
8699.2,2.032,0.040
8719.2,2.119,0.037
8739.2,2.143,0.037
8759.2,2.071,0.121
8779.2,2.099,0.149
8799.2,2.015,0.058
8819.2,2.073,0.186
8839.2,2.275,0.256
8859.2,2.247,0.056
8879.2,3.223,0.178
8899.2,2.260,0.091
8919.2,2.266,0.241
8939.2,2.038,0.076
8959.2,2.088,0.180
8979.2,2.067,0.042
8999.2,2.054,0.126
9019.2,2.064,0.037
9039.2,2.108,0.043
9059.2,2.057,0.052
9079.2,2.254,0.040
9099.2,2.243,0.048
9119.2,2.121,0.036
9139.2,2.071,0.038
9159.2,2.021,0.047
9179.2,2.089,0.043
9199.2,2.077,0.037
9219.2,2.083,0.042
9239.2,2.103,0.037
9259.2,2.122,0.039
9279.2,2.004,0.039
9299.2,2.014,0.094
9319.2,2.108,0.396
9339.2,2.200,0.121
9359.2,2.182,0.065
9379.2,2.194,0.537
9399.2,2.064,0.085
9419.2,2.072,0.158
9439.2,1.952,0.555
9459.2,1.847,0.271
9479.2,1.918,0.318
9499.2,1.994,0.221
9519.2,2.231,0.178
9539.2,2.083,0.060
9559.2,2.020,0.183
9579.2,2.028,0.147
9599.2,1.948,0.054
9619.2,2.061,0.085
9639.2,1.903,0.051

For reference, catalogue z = 0.353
